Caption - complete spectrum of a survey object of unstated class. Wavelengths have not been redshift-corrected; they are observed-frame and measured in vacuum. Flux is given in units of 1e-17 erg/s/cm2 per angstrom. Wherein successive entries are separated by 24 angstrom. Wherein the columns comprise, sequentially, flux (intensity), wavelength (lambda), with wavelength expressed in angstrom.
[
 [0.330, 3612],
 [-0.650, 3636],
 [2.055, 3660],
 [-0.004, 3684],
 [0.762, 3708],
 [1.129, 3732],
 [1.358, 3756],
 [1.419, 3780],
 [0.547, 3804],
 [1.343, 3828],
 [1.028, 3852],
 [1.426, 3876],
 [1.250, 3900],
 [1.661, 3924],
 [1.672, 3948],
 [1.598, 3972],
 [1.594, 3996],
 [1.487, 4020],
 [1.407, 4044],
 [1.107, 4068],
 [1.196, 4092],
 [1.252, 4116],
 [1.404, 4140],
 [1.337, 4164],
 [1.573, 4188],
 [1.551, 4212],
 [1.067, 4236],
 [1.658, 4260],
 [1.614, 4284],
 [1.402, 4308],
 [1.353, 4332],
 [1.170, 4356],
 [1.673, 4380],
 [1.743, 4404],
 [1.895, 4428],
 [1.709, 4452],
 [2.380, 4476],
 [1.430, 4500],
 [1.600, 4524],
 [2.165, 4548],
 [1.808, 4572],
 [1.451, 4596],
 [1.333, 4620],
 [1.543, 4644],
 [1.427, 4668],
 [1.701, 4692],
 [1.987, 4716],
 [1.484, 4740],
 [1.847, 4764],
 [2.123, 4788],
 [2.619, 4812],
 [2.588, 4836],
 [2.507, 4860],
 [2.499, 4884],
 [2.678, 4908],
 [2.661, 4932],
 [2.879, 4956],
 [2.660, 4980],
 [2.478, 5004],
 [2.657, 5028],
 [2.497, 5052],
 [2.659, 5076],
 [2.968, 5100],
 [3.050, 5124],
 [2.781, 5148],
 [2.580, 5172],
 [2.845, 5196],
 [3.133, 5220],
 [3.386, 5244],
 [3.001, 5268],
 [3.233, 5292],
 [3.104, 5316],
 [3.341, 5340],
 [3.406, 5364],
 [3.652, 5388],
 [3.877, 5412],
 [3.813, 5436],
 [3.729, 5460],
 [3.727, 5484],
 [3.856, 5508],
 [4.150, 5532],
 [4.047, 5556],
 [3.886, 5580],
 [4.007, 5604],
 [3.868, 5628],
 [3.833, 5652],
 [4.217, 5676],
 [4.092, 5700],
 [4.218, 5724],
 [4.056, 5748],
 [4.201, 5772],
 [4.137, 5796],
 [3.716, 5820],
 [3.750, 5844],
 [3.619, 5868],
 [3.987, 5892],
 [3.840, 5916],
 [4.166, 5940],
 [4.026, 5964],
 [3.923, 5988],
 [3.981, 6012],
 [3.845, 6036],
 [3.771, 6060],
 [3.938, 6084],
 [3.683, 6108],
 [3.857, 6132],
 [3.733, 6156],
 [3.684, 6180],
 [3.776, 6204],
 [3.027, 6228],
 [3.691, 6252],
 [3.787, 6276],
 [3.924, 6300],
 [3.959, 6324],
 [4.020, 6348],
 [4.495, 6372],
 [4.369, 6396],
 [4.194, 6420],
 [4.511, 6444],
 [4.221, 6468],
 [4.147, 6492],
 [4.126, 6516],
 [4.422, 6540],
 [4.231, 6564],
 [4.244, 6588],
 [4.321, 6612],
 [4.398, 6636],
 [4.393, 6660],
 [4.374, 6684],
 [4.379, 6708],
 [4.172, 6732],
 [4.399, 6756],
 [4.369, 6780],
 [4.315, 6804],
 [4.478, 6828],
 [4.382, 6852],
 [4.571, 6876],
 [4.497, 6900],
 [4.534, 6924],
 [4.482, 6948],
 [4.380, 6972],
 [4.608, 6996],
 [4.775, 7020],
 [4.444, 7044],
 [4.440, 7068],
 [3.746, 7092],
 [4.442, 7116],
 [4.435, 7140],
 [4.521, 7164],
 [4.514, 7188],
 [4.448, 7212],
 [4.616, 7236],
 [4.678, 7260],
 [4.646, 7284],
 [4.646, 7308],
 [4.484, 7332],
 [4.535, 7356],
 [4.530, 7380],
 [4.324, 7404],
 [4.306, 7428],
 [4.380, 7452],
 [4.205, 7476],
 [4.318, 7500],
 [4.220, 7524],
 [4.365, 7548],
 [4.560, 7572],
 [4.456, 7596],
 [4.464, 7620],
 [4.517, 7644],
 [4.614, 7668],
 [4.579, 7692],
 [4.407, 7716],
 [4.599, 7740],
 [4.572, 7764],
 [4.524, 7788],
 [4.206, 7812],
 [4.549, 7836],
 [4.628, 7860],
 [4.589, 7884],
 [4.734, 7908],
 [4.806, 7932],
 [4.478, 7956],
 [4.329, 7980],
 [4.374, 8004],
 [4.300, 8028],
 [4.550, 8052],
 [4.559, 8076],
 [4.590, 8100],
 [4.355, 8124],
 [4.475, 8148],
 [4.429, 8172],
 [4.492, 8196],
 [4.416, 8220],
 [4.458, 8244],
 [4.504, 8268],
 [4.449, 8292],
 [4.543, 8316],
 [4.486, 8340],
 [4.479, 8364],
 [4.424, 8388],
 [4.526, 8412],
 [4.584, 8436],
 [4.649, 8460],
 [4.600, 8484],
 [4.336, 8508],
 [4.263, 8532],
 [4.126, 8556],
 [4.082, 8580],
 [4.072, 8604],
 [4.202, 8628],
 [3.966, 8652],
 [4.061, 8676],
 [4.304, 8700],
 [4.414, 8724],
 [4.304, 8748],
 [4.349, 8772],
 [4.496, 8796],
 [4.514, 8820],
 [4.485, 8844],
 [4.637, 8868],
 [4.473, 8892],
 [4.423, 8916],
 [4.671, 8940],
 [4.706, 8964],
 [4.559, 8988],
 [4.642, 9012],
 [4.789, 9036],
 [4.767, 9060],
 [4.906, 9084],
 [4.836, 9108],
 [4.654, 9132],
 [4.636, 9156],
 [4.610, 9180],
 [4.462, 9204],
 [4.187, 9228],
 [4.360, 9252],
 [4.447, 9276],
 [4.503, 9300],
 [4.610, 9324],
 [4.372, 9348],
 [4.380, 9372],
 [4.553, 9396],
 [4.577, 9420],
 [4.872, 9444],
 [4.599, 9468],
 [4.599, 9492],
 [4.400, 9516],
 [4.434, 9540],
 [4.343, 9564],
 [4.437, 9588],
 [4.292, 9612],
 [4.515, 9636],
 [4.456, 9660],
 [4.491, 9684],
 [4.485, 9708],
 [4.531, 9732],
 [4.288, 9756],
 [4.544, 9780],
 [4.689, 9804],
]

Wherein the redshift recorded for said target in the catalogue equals 0.20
